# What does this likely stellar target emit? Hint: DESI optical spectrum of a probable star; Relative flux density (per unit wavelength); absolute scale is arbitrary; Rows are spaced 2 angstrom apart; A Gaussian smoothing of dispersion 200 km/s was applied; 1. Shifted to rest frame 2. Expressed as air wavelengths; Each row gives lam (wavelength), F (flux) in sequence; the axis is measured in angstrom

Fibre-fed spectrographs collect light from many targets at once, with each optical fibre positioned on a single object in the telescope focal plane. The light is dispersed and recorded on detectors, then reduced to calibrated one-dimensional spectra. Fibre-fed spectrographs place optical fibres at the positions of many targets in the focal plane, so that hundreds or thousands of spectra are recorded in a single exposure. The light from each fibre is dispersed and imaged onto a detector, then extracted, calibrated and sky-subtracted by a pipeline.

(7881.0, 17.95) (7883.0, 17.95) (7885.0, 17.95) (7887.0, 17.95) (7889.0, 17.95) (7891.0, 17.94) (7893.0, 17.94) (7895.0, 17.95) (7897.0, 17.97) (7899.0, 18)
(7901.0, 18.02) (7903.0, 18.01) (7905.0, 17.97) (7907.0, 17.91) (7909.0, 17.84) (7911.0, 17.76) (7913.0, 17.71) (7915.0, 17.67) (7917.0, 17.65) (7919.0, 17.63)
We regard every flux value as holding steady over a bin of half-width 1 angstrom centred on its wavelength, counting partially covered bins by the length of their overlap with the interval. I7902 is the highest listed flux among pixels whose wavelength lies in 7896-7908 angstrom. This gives 18.02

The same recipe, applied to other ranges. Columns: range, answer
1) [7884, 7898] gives 17.97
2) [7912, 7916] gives 17.71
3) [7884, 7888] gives 17.95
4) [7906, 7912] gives 17.91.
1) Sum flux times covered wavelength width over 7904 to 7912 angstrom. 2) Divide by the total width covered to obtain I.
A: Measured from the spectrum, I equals 17.9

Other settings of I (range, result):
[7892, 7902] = 18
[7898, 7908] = 18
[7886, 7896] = 17.9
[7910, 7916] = 17.7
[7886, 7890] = 17.9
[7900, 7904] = 18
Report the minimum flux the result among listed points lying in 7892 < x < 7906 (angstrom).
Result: 17.94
